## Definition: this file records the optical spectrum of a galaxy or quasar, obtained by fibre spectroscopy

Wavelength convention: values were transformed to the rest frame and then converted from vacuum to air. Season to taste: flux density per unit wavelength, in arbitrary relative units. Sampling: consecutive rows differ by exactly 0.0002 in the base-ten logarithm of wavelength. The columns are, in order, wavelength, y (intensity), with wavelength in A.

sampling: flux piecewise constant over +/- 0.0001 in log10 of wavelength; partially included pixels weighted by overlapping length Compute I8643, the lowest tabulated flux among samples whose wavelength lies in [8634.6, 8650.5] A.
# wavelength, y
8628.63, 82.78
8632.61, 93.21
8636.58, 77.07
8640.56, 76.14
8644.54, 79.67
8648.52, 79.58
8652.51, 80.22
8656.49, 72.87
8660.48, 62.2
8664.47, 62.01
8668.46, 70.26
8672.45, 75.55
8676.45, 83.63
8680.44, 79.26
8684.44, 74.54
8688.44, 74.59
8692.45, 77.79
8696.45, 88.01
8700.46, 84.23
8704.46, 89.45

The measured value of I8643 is 76.14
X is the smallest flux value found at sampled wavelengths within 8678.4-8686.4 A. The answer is 74.54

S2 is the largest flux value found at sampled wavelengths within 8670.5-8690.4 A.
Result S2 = 83.63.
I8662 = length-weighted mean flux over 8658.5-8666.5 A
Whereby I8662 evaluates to 62.1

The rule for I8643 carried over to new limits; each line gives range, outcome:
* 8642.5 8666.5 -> 62.01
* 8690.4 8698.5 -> 77.79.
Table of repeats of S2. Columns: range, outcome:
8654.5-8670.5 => 72.87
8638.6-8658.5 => 80.22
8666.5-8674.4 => 75.55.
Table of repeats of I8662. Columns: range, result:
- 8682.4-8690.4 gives 74.6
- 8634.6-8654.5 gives 78.5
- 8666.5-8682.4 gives 77.2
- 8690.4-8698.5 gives 82.8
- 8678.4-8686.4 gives 77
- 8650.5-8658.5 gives 76.5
